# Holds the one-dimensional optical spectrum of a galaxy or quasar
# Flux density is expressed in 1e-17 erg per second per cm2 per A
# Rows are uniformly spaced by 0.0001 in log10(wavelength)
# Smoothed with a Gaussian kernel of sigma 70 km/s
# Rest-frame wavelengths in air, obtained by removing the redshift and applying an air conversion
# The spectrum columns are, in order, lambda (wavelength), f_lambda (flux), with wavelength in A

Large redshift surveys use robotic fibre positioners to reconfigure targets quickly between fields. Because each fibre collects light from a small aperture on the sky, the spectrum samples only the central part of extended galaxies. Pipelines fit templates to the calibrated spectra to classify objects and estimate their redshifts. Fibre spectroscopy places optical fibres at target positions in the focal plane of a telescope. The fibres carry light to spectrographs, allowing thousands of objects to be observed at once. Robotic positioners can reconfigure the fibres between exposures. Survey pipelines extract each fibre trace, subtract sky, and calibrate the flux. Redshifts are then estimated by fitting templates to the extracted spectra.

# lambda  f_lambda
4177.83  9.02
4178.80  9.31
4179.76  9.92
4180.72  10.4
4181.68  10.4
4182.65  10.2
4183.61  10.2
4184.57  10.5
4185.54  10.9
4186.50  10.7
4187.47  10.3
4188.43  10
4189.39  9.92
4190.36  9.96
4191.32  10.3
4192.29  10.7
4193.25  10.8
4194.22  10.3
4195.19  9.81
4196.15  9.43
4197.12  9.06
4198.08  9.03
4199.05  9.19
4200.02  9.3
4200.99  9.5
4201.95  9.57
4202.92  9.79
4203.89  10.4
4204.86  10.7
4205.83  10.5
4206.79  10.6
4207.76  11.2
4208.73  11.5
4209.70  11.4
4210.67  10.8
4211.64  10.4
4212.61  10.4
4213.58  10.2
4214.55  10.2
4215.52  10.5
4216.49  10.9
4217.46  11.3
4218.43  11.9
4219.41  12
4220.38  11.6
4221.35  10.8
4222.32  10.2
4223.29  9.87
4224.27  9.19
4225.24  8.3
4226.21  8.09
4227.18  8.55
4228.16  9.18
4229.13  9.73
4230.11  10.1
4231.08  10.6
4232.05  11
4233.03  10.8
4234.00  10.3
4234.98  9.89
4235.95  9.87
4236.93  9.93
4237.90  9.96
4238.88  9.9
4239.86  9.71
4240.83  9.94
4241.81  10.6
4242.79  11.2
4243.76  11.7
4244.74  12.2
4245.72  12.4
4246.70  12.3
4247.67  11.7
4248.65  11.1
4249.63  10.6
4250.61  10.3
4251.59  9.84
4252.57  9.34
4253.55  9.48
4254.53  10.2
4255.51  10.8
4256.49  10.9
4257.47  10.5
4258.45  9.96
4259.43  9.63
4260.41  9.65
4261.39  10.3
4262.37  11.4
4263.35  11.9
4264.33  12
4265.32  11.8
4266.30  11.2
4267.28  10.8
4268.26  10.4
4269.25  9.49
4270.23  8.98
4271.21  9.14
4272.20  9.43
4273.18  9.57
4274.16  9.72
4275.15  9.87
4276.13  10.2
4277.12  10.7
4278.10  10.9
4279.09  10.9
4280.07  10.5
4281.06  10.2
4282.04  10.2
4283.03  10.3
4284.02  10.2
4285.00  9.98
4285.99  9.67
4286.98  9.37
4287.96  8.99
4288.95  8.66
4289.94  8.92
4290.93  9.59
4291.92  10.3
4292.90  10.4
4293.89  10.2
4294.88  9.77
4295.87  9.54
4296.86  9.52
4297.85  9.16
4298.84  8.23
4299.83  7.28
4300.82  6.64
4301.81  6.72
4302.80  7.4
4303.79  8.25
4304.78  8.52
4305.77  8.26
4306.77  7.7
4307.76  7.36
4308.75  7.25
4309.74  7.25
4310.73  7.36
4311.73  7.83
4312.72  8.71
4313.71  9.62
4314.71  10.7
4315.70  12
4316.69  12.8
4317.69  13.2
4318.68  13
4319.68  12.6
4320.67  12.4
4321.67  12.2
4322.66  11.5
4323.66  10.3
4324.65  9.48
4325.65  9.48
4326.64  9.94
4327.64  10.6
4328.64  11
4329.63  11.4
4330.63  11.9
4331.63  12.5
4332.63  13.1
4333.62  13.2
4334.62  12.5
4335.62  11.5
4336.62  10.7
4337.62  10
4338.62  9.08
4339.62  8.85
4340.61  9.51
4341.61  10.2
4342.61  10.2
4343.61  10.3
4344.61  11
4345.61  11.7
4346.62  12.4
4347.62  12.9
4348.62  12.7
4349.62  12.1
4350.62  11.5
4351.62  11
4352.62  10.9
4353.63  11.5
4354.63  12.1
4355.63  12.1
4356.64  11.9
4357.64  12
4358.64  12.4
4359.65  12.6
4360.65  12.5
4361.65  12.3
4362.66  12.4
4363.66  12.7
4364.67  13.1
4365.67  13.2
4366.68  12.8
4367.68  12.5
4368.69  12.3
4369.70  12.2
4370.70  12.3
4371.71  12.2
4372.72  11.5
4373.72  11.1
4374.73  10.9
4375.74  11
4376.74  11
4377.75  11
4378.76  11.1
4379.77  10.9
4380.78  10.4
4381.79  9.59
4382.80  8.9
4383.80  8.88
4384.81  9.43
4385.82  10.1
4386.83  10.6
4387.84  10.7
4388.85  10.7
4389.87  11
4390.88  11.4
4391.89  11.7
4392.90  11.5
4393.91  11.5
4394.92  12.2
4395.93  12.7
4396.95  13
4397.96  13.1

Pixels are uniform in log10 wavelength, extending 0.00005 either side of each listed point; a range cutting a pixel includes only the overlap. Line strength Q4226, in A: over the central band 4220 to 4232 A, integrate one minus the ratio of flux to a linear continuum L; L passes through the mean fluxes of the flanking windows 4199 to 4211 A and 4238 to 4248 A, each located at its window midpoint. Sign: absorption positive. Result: 1.2 A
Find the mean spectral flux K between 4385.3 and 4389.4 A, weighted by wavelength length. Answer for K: 10.5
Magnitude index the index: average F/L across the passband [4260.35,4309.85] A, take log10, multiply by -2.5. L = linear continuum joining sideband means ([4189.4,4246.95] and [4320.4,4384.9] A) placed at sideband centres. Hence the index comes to 0.14 mag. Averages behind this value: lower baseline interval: 10.3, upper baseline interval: 11.4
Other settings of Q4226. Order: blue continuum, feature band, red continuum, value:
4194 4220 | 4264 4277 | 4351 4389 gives 0.7 A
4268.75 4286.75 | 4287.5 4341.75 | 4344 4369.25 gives 5.5 A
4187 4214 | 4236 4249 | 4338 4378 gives -0.4 A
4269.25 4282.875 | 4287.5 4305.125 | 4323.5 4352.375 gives 2.7 A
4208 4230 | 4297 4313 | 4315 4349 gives 4.8 A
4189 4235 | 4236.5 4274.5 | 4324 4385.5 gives 0.1 A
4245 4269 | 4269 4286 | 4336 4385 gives 1.4 A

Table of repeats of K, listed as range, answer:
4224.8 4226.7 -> 8.22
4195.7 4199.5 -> 9.17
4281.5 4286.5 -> 10.1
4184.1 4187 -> 10.7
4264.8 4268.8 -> 11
